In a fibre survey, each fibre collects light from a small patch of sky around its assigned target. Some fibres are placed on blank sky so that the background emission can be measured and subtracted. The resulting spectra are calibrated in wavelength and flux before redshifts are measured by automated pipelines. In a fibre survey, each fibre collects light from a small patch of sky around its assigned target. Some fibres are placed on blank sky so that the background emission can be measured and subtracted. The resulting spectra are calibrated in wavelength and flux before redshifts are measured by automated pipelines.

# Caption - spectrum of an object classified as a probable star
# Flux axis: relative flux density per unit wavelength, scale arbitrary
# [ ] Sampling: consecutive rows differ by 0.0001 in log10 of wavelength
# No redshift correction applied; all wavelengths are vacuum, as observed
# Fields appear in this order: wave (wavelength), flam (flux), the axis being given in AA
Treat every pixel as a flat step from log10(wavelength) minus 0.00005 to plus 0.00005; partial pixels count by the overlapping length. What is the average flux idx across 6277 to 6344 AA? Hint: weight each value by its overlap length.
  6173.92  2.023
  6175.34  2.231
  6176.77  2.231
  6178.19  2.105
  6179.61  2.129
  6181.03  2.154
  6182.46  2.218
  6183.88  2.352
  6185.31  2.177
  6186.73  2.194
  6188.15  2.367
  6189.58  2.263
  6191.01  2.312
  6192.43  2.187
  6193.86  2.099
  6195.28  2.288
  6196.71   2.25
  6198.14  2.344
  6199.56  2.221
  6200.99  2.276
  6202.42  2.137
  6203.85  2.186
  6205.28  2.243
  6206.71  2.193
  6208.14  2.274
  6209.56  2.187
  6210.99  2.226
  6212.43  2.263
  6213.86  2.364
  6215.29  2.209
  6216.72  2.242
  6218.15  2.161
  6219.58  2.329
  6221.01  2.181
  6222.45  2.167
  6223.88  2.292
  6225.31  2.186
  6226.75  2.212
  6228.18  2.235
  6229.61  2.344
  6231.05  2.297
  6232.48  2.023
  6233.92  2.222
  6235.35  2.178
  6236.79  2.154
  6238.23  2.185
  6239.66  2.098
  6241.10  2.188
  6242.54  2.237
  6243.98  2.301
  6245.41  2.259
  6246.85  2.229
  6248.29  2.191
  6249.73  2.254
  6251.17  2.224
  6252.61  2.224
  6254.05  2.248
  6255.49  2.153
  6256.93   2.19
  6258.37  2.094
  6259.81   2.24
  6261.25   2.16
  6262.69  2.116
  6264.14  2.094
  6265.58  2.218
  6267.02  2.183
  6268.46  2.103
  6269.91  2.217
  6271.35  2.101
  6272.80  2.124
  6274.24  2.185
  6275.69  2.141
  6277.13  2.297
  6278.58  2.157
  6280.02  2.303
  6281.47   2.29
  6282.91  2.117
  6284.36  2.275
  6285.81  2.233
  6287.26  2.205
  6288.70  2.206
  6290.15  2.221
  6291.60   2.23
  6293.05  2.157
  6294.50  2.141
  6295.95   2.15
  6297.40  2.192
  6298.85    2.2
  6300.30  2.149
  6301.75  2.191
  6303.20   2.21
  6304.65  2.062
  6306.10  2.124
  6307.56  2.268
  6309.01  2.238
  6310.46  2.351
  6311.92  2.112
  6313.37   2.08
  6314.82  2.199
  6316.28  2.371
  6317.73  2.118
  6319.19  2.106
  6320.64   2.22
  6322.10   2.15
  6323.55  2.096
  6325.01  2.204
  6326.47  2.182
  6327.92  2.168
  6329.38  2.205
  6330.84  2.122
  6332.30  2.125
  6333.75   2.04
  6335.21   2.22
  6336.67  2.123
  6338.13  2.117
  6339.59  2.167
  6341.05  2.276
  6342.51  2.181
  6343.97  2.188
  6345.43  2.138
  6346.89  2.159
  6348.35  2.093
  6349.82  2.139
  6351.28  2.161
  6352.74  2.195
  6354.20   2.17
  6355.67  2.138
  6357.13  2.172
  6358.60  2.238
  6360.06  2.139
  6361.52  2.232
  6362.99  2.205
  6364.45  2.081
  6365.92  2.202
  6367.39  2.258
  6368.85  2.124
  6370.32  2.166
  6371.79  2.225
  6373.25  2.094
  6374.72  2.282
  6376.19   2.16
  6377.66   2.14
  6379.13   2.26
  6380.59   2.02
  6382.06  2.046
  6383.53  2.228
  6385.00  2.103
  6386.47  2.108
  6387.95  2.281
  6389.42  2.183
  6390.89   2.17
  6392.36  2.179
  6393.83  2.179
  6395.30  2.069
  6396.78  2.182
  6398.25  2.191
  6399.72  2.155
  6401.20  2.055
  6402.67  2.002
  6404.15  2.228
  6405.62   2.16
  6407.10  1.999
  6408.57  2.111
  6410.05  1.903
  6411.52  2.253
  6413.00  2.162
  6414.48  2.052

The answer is 2.18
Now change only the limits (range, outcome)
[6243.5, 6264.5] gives 2.2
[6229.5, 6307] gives 2.19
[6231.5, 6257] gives 2.2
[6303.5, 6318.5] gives 2.19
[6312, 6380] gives 2.17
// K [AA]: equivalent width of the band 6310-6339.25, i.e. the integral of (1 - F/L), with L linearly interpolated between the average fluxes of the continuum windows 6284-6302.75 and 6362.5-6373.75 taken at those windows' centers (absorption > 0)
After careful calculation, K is 0.28 AA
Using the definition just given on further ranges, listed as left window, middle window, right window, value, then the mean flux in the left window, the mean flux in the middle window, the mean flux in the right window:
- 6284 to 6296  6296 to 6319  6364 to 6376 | 0.1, 2.2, 2.19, 2.18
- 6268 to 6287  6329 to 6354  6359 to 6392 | 0.3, 2.2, 2.16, 2.17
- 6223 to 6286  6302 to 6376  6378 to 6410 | -0.5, 2.2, 2.17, 2.13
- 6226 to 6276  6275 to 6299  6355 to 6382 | -0.3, 2.19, 2.21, 2.17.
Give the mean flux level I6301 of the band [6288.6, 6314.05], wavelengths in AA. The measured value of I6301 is 2.18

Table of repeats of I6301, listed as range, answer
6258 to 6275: 2.15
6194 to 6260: 2.22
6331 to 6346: 2.16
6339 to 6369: 2.18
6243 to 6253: 2.24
